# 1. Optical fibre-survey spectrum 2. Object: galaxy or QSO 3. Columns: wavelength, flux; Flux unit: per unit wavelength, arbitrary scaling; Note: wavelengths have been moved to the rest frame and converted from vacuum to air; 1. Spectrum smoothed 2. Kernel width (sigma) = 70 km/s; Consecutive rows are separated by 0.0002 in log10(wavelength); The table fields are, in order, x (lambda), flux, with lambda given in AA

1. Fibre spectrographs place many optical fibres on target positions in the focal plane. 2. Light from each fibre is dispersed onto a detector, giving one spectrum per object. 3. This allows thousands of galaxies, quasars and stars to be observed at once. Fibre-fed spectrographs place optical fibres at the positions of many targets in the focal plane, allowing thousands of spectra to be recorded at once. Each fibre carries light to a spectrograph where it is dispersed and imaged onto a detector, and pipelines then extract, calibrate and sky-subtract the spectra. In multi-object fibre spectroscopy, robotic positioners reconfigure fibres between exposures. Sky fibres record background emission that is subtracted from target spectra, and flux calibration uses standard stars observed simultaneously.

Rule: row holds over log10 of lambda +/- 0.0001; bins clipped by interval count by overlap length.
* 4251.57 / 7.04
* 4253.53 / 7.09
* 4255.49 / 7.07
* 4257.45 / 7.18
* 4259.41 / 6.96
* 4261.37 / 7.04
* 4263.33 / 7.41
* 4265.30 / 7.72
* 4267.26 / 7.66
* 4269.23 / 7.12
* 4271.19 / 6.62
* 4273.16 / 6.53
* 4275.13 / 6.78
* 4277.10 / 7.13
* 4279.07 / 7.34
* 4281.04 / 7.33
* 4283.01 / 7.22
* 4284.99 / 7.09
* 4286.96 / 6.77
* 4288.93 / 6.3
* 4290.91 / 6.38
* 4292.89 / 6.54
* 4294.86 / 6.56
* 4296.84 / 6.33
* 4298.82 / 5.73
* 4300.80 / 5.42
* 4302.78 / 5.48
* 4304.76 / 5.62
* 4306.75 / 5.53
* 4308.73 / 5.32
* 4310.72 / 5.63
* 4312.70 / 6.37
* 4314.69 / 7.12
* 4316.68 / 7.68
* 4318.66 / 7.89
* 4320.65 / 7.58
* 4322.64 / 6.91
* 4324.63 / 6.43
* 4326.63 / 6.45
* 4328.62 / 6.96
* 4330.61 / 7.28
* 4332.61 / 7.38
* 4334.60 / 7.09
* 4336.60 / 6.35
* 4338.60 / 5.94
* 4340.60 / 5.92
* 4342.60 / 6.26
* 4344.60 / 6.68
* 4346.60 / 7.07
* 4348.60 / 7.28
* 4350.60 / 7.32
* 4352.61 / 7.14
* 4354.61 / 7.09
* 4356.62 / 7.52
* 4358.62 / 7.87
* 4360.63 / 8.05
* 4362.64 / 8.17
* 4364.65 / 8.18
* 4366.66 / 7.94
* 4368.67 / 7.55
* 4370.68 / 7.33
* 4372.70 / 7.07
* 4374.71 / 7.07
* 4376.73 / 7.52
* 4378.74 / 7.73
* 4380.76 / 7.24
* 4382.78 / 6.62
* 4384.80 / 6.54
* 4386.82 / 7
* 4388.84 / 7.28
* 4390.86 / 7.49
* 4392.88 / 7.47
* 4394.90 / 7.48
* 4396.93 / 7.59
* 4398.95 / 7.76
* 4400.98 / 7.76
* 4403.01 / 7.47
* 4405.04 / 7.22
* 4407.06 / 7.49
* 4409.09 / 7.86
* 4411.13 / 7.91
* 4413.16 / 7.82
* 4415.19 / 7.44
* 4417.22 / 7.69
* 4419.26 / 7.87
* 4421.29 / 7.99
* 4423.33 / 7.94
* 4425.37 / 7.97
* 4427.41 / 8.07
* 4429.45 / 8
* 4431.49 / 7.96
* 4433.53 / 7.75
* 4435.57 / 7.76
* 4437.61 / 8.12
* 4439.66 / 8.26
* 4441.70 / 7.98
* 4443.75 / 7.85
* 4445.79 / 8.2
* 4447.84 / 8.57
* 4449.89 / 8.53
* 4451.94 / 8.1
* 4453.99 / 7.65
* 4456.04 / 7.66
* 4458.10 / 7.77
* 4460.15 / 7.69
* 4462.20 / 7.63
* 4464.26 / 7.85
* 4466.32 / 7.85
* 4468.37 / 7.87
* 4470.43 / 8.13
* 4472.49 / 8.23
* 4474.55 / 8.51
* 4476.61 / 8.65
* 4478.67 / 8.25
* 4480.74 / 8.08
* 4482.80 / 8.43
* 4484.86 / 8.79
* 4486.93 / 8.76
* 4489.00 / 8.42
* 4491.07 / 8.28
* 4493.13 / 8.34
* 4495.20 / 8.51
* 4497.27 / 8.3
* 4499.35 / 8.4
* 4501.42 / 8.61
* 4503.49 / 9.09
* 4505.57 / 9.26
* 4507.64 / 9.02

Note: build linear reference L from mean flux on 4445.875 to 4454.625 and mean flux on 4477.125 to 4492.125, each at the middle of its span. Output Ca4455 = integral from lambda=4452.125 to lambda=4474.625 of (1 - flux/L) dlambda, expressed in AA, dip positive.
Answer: 1.2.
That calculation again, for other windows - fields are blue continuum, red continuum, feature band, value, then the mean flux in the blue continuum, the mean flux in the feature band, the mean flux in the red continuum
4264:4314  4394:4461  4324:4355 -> 0.9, 6.51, 6.79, 7.86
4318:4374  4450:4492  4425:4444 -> -0.3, 7.16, 7.98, 8.14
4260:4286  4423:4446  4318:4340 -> 1.6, 7.15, 6.9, 7.98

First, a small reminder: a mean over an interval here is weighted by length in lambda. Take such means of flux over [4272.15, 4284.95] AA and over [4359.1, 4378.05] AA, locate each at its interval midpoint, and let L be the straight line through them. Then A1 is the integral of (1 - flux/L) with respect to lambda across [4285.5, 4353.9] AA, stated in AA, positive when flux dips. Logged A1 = 7.2 AA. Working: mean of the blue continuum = 7.05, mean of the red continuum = 7.66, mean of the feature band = 6.56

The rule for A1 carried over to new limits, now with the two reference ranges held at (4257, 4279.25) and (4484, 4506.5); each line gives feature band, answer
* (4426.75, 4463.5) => 1.3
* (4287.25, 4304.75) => 2.9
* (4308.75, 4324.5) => 1.2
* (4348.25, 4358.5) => 0.5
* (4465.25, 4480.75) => 0.5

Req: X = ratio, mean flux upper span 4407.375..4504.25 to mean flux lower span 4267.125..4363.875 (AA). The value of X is 1.20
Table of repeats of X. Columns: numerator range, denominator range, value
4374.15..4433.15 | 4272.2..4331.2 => 1.15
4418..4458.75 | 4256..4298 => 1.15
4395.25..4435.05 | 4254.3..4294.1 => 1.11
